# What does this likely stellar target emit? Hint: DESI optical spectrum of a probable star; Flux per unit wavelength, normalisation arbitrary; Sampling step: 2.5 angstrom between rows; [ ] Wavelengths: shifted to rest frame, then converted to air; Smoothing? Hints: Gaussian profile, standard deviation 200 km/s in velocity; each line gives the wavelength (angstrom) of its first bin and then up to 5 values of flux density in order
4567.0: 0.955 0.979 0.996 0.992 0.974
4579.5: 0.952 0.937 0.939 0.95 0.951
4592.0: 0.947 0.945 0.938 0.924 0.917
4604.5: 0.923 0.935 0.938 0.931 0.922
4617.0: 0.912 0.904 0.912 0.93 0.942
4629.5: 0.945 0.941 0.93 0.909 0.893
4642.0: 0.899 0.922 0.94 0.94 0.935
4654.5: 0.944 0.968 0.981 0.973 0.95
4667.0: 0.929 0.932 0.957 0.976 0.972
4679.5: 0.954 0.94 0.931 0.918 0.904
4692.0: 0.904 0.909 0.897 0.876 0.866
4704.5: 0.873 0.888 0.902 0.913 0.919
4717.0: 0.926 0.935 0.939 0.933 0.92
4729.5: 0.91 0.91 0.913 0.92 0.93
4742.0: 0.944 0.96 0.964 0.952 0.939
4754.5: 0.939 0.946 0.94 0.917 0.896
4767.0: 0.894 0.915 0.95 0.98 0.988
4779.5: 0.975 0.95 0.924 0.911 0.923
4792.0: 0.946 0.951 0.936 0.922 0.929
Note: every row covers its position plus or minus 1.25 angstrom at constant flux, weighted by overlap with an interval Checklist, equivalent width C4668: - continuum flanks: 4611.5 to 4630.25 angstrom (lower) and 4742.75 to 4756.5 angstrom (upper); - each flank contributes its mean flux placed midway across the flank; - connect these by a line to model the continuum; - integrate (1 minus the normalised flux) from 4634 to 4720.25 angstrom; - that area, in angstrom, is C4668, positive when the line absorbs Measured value 0.9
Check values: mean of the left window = 0.924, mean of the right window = 0.95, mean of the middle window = 0.926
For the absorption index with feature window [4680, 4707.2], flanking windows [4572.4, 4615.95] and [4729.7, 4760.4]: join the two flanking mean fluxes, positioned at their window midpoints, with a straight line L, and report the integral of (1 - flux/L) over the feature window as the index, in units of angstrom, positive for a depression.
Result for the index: 1.1 angstrom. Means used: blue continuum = 0.943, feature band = 0.903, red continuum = 0.937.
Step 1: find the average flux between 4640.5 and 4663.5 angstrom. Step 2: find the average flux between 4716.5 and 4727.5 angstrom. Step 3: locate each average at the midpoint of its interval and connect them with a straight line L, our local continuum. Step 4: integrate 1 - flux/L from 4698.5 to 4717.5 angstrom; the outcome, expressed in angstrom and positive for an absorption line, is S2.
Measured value 0.8 angstrom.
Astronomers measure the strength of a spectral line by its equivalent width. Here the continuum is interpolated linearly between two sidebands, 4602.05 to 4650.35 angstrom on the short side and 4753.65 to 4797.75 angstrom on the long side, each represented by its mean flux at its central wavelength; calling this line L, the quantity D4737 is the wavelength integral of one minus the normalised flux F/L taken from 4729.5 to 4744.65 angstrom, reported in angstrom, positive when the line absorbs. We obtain 0.1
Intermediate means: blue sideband 0.924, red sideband 0.938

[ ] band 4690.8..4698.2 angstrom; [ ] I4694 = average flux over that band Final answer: 0.903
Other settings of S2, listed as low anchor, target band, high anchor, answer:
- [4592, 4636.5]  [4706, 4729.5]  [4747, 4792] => 0.4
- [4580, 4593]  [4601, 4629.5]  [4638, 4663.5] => 0.5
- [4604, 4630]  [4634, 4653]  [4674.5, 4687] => 0.3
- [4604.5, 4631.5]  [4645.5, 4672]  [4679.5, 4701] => -0.9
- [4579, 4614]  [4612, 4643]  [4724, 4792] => 0.5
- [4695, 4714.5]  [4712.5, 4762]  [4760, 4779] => -1.1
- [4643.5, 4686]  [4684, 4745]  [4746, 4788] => 2.1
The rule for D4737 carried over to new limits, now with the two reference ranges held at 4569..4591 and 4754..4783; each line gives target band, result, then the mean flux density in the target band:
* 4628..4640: 0.4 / 0.926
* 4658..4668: -0.1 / 0.959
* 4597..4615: 0.6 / 0.928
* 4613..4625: 0.5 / 0.915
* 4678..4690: 0.2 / 0.932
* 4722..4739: 0.5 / 0.92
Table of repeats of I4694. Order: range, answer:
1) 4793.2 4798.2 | 0.944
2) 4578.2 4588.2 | 0.945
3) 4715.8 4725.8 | 0.933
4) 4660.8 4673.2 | 0.948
